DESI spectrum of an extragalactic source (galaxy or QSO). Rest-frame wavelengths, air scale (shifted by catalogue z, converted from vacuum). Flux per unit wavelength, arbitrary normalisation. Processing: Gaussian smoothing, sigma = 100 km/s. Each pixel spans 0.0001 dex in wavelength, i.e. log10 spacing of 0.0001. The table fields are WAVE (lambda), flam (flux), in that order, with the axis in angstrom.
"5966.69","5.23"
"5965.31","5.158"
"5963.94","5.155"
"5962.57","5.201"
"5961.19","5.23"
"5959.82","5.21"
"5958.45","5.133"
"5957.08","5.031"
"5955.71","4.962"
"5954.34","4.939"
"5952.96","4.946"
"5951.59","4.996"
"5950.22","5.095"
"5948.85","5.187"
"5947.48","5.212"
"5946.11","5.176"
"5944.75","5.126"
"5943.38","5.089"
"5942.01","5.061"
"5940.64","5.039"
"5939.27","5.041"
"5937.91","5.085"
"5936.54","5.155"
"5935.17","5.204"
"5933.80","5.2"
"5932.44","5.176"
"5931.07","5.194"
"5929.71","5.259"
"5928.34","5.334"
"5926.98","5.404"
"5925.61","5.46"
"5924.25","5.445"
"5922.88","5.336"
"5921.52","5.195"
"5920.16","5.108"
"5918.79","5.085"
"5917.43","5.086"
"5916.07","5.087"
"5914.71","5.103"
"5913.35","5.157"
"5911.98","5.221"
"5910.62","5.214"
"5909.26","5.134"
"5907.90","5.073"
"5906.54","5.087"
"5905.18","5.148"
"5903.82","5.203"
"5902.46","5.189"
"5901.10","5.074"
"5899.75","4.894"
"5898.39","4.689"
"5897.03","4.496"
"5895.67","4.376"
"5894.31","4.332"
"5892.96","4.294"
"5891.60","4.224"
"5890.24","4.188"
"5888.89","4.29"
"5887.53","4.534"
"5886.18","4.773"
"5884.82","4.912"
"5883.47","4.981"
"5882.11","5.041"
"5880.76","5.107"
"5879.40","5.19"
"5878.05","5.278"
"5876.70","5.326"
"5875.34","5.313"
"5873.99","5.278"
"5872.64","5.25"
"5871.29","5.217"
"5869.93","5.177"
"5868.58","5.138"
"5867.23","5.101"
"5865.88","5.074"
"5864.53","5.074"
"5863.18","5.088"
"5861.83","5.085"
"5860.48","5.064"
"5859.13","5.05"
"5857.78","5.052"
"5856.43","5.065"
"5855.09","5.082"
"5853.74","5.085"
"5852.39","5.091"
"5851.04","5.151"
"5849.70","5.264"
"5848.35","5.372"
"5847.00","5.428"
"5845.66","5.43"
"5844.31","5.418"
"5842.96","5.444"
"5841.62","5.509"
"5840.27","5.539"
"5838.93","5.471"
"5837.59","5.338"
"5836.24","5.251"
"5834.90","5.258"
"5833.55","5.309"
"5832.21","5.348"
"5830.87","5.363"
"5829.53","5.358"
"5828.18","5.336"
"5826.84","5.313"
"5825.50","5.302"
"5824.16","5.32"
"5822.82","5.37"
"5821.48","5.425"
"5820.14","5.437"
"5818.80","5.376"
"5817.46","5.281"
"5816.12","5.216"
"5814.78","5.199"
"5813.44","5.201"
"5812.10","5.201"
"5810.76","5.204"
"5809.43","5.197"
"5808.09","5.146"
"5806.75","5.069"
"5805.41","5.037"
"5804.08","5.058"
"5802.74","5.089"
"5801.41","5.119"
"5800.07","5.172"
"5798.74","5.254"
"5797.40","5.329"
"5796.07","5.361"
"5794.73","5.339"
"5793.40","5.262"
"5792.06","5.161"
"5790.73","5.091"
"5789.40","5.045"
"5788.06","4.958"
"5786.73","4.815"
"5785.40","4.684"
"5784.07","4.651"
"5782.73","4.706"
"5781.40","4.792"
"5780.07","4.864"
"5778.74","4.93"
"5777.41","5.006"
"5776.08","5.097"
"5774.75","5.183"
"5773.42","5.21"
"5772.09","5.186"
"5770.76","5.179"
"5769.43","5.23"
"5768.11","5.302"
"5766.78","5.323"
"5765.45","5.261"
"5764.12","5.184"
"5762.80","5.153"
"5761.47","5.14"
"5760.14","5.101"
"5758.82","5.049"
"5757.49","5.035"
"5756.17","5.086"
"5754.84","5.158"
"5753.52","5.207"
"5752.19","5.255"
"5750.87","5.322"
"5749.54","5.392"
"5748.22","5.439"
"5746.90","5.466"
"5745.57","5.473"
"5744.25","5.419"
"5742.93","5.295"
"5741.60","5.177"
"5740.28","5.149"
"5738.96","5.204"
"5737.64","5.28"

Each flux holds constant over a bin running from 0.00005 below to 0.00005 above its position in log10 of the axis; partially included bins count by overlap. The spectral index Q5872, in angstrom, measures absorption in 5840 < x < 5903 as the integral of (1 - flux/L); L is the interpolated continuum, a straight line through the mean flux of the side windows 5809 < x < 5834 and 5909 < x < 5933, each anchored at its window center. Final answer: 3.0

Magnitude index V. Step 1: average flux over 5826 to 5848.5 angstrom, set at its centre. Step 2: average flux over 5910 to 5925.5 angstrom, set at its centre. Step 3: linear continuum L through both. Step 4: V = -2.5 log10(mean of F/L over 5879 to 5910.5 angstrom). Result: 0.098 mag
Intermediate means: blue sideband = 5.38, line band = 4.8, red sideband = 5.2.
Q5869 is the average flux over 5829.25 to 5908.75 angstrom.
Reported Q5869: 5.07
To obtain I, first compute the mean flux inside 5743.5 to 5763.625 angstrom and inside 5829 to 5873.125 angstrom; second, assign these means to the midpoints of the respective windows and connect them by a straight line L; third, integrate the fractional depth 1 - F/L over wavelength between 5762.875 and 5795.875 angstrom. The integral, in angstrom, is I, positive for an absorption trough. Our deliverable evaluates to 1.1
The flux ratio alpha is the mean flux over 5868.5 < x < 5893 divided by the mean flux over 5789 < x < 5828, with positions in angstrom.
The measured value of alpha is 0.94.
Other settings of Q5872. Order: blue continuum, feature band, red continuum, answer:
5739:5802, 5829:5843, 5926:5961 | -0.6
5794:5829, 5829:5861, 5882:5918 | -1.2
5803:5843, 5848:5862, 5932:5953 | 0.3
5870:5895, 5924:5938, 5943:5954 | -0.6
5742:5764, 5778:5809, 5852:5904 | 0.6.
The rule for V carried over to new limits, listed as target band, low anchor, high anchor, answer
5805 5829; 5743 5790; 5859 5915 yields -0.043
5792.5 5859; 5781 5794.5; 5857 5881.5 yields -0.049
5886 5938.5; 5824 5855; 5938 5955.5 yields 0.035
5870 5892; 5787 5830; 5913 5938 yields 0.058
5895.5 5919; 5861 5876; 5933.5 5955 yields 0.021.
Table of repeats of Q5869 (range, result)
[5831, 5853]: 5.35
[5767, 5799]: 5.07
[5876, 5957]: 5.02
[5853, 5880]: 5.15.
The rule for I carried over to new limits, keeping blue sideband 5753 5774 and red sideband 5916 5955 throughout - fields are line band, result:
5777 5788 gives 0.8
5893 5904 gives 0.9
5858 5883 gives 0.1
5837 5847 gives -0.5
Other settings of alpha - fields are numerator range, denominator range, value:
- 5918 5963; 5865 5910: 1.05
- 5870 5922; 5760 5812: 0.97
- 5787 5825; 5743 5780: 1.00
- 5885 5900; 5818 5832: 0.83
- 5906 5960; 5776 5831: 1.00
